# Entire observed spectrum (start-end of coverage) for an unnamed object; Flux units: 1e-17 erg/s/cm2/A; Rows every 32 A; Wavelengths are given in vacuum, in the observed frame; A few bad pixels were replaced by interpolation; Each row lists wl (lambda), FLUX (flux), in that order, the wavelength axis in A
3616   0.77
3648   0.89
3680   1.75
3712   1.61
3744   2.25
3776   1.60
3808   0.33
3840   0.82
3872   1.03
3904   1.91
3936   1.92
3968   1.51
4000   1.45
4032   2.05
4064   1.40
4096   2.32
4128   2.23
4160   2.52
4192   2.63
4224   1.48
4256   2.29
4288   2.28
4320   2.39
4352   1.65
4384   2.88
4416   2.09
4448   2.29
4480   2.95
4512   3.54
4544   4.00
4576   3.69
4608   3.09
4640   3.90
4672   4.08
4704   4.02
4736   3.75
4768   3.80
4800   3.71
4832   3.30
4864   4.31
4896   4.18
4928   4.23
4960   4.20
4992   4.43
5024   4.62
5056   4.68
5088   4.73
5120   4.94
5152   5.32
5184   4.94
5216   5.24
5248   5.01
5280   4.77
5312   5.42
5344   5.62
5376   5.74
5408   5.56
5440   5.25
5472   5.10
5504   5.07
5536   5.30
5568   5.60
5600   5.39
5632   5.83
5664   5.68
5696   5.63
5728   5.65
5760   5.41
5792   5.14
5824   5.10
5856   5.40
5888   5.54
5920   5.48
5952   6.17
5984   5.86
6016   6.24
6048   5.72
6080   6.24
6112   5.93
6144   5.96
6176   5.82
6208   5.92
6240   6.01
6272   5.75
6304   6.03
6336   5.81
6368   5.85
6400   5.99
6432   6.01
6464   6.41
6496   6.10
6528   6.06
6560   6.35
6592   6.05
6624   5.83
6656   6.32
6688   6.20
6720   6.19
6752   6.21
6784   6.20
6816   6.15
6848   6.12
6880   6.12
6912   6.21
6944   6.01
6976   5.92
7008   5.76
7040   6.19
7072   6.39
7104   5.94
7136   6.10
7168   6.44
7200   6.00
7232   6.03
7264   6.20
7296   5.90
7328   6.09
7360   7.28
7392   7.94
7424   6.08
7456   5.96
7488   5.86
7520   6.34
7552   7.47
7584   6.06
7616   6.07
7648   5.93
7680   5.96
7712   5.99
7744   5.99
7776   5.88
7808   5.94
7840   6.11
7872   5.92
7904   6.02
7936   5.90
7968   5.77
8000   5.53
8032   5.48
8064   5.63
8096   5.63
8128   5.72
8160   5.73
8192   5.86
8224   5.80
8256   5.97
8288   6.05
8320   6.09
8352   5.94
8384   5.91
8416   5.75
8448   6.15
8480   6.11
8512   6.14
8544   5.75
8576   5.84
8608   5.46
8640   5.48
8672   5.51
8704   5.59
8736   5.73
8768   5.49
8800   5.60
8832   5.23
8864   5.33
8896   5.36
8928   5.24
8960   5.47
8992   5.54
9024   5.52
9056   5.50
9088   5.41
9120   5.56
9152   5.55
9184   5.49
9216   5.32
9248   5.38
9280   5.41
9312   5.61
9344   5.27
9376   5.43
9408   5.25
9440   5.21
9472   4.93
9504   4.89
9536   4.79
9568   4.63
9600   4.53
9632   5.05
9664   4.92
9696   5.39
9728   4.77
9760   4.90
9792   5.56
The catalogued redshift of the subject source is 0.123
